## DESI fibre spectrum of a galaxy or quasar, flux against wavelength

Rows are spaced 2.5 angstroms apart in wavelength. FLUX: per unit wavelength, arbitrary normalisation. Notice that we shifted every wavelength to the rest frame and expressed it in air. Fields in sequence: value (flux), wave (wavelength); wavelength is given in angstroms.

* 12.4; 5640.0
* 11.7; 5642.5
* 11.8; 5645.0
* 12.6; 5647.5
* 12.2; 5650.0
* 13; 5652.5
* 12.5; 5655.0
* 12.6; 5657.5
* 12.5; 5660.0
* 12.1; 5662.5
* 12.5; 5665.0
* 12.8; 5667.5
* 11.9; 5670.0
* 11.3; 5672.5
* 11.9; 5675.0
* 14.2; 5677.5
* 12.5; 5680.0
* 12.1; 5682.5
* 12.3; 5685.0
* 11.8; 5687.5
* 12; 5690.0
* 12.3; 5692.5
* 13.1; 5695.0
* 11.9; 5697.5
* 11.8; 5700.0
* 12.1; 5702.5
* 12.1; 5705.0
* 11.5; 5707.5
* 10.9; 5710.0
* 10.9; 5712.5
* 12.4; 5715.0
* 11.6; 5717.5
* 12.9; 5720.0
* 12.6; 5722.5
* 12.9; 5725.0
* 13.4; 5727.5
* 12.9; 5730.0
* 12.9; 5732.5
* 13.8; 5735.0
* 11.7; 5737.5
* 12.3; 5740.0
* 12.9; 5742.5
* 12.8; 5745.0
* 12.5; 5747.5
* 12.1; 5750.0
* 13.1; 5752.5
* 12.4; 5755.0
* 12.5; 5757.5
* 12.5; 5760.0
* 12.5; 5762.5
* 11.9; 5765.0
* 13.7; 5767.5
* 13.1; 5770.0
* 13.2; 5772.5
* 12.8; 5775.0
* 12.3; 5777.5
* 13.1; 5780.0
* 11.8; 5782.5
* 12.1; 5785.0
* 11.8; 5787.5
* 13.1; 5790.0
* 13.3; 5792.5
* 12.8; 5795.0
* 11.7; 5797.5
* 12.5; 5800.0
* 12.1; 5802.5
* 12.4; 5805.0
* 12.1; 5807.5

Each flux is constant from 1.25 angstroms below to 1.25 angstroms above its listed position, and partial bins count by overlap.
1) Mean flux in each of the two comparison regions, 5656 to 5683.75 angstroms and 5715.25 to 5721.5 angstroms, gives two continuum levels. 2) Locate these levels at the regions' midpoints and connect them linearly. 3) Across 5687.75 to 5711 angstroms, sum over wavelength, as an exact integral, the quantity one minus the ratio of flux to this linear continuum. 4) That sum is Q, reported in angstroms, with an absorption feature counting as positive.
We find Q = 0.7 angstroms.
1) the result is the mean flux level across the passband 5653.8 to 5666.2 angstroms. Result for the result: 12.4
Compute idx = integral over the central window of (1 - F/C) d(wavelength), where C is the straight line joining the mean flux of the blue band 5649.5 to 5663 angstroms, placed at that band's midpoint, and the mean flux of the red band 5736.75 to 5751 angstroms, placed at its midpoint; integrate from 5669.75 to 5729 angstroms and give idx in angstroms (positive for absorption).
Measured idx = 1.3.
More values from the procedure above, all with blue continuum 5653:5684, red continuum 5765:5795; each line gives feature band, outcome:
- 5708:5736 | 0.29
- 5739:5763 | 0.15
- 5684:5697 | 0.21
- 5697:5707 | 0.45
